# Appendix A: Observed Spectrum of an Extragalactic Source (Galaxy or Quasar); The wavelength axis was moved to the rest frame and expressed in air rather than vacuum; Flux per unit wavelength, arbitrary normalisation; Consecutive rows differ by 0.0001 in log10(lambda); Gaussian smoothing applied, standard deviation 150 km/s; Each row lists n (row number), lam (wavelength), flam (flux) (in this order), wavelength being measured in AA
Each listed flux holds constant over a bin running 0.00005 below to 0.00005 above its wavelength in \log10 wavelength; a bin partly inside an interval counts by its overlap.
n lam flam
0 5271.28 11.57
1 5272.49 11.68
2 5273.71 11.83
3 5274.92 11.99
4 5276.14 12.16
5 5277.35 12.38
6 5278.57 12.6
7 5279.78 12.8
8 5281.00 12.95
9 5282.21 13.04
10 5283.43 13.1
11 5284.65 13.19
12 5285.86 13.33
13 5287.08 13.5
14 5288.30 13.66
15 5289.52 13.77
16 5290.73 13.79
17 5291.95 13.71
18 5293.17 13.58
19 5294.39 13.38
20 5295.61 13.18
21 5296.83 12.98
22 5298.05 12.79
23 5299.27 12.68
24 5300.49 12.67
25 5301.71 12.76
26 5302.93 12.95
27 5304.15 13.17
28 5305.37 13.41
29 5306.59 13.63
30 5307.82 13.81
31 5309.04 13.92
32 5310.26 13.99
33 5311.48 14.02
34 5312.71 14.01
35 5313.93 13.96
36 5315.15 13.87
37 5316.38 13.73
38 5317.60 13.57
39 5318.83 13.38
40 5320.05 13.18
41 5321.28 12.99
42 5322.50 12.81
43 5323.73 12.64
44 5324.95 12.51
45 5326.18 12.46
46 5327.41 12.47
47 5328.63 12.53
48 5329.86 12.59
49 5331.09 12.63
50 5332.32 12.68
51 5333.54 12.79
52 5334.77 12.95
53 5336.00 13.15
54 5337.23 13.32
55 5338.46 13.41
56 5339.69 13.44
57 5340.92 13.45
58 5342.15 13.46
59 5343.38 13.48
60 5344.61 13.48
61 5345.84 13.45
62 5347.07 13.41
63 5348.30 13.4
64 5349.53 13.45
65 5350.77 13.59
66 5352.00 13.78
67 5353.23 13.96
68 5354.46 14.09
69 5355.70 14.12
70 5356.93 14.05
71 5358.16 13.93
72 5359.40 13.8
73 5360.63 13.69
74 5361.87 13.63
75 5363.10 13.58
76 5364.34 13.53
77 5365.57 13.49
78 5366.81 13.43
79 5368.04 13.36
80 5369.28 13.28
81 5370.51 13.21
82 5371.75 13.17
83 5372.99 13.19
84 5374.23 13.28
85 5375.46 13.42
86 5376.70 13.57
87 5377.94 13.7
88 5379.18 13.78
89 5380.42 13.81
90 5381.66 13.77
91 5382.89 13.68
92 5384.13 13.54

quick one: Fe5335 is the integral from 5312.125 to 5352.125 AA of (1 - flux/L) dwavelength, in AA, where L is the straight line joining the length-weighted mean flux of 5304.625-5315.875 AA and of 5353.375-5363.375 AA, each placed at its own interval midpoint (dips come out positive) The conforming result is 1.9 AA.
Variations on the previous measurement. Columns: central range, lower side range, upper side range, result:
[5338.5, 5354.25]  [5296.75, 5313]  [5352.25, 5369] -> 0.11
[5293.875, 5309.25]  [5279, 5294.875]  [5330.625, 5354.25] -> 0.23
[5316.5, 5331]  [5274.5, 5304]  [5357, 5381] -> 0.44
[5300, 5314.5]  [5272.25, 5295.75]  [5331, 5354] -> -0.43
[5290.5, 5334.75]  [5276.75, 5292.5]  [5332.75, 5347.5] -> 0.24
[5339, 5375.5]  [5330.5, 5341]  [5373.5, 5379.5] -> -0.66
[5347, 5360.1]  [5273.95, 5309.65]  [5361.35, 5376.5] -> -0.45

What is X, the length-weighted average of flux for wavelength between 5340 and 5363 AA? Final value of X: 13.7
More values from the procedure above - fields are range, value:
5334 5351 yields 13.4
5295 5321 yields 13.4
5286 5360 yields 13.4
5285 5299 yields 13.4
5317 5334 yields 12.8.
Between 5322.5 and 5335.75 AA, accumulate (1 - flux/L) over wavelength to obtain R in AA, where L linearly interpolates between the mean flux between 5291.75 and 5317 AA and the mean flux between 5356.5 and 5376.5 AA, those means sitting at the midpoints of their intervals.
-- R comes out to 0.8 AA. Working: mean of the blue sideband 13.4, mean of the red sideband 13.5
